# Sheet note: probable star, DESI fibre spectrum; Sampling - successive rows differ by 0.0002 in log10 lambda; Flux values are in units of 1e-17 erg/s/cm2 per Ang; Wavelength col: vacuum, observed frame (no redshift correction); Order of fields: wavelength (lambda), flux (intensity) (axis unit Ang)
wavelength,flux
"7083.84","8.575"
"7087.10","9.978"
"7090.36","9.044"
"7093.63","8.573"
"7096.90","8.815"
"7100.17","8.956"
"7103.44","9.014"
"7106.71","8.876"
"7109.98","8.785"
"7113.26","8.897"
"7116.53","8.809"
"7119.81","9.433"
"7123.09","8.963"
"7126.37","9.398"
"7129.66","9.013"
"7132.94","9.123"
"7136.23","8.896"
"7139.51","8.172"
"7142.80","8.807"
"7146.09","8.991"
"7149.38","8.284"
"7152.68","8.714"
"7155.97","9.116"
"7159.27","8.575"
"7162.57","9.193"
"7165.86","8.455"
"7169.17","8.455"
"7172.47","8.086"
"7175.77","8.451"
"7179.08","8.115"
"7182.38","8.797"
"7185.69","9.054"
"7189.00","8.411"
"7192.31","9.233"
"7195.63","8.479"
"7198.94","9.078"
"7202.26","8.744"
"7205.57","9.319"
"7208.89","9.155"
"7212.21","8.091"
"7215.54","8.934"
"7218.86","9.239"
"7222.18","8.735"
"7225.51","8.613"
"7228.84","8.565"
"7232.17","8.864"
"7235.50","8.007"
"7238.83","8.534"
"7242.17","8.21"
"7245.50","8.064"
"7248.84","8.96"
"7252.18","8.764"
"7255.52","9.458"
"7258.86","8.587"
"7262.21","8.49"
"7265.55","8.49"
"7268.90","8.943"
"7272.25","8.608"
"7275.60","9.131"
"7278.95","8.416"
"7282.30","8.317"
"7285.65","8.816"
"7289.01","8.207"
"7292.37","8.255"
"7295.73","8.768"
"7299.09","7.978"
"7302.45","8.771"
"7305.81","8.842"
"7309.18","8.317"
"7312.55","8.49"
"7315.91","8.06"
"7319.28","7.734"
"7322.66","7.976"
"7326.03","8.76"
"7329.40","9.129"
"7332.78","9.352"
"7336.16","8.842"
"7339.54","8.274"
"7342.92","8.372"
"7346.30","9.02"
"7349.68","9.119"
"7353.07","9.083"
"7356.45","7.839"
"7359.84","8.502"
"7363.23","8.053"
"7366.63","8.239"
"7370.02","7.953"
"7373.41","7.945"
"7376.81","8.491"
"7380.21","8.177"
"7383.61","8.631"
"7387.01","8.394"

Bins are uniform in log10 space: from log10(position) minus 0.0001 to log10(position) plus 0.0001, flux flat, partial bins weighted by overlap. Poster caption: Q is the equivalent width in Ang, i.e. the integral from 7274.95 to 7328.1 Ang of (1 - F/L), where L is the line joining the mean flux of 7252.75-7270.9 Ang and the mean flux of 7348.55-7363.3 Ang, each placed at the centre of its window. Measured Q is 1.6 Ang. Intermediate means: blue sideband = 8.79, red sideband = 8.55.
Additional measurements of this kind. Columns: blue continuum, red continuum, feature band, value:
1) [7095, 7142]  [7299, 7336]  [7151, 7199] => 0.8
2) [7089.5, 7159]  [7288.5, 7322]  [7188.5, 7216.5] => -0.6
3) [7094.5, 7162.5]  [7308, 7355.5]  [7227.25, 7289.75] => 0.7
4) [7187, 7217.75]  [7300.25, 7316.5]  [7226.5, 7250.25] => 0.7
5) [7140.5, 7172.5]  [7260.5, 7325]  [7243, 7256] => -0.3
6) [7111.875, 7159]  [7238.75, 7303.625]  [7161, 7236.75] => 0.4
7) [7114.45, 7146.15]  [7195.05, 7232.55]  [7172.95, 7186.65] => 0.5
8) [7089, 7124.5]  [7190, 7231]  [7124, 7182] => 1.2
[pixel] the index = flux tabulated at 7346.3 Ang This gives 9.02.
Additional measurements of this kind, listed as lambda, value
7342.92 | 8.372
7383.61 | 8.631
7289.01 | 8.207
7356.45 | 7.839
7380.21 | 8.177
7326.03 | 8.76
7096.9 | 8.815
